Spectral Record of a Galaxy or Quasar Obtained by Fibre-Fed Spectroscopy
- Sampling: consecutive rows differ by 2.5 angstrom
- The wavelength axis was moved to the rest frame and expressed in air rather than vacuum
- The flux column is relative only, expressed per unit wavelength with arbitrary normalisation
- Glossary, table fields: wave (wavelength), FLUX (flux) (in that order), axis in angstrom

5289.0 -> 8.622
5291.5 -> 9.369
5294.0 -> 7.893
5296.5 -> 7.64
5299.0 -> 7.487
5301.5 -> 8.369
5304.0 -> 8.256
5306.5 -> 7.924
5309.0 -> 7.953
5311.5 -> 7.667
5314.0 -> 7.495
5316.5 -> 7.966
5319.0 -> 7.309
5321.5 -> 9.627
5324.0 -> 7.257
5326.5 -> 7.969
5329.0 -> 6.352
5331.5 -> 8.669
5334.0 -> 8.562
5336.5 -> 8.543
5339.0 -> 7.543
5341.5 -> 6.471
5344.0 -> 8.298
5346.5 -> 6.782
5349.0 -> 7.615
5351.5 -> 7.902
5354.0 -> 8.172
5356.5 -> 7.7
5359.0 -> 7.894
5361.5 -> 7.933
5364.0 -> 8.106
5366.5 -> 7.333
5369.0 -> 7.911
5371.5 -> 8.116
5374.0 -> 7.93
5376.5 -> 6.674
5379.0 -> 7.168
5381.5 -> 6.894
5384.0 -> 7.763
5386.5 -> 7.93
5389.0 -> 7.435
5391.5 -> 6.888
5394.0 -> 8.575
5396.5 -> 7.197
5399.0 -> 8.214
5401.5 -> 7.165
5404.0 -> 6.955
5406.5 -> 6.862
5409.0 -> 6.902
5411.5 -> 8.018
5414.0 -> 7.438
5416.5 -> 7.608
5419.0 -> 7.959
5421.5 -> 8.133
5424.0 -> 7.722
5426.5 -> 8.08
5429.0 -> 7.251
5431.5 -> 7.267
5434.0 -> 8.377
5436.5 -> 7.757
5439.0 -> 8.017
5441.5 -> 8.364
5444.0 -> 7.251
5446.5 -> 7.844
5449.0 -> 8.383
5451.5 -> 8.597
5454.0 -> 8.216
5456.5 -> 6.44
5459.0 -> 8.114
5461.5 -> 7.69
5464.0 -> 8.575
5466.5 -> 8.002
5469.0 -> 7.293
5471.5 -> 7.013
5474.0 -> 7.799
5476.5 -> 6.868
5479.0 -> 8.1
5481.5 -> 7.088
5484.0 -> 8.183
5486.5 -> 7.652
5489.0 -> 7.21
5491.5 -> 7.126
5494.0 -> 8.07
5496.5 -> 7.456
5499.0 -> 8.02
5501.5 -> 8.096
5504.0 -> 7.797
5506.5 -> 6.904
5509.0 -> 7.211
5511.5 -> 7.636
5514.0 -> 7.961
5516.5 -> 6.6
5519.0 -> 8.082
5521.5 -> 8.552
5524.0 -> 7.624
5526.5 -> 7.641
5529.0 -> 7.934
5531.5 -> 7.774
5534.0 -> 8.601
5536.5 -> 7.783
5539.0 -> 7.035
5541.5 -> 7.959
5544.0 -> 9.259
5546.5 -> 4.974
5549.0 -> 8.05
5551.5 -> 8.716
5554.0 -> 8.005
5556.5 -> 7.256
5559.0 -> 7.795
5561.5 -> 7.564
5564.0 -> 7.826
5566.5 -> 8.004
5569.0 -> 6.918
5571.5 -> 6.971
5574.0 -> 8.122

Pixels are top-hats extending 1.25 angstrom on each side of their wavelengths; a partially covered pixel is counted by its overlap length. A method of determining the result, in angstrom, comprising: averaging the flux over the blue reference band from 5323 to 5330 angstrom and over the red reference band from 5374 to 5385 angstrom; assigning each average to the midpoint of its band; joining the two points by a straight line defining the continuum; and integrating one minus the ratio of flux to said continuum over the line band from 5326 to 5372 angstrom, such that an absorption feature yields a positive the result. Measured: -3.58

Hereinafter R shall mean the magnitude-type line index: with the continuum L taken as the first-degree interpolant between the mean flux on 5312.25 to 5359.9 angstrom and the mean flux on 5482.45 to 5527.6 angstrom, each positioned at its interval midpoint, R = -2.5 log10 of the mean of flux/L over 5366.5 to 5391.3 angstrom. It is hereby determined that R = 0.04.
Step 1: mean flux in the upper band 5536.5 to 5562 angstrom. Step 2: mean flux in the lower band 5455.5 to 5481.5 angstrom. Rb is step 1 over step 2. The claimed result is 1.01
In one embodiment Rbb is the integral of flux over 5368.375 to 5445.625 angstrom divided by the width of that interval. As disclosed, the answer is 7.61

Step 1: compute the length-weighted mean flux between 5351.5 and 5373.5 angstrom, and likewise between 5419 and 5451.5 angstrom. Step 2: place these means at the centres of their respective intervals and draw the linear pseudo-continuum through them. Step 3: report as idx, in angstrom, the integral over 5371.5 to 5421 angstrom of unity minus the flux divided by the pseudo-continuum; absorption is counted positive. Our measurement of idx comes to 2.64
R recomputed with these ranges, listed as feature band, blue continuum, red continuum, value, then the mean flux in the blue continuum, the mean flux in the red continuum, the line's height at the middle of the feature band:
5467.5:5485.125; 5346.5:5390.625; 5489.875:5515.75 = 0.02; 7.64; 7.6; 7.61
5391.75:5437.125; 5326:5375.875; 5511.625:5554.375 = 0.02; 7.77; 7.79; 7.78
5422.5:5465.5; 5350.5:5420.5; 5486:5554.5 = -0.03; 7.6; 7.7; 7.64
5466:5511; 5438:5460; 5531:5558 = 0.04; 7.91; 7.76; 7.85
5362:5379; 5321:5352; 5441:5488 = 0.02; 7.77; 7.75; 7.76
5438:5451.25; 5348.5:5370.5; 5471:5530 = -0.04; 7.85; 7.62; 7.71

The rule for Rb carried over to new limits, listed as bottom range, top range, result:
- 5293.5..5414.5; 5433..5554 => 1.01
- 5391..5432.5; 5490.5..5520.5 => 1.00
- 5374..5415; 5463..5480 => 1.03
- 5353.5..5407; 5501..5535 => 1.02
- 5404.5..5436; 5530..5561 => 1.02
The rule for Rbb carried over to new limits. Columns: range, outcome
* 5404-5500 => 7.69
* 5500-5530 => 7.67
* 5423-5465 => 7.88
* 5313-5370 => 7.8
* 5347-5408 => 7.58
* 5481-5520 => 7.57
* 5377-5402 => 7.51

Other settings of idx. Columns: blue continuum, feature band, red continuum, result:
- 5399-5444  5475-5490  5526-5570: 0.3 angstrom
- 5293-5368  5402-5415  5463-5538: 0.9 angstrom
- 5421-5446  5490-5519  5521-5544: 1.3 angstrom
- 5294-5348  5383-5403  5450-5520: 0.3 angstrom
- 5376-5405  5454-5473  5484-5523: -0.2 angstrom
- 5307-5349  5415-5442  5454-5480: -0.7 angstrom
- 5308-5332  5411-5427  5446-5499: -0.2 angstrom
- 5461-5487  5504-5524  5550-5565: 0.5 angstrom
